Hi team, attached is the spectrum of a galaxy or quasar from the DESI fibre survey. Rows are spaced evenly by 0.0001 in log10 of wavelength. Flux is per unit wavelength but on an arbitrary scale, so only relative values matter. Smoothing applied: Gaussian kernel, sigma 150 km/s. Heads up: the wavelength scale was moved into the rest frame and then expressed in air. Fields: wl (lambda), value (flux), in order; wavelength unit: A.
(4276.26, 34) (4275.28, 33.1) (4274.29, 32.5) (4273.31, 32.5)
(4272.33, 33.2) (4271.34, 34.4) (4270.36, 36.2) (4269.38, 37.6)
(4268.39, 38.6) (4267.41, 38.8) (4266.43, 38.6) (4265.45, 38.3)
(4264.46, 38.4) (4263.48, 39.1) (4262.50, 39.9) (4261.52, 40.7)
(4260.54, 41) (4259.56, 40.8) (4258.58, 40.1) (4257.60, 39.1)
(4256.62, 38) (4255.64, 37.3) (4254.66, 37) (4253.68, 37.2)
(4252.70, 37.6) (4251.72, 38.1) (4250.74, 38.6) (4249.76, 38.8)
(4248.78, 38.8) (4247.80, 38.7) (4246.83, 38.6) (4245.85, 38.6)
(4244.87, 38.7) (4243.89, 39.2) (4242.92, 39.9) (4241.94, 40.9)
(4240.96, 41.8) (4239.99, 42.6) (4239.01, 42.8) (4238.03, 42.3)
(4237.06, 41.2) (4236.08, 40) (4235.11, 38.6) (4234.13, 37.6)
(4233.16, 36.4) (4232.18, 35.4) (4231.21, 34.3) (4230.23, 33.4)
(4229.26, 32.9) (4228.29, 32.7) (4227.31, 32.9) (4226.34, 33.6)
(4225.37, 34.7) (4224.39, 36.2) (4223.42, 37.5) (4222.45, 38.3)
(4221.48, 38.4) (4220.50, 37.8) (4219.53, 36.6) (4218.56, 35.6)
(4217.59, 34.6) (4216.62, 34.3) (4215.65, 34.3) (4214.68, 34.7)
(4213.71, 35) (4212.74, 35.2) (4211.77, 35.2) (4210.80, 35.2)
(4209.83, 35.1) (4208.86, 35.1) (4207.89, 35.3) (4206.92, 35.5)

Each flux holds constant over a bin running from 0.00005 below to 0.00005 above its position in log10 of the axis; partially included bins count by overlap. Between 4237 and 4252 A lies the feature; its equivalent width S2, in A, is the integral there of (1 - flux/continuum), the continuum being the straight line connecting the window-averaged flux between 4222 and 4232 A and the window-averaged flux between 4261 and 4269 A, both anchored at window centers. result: -1.4 A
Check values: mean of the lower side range 34.7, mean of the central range 40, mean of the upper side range 39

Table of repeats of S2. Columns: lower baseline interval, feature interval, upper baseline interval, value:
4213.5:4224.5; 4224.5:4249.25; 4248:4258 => -0.45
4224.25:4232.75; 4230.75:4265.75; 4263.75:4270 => -2.82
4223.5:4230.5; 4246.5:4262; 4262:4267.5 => -0.52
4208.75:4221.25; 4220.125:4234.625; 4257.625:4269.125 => 0.37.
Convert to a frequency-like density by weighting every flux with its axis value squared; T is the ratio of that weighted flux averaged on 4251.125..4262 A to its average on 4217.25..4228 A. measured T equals 1.1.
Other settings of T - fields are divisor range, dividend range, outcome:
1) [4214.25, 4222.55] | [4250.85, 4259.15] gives 1.08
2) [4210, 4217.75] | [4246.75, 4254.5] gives 1.12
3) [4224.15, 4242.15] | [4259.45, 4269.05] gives 1.07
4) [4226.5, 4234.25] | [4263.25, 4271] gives 1.13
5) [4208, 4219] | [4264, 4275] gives 1.06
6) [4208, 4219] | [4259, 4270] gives 1.15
